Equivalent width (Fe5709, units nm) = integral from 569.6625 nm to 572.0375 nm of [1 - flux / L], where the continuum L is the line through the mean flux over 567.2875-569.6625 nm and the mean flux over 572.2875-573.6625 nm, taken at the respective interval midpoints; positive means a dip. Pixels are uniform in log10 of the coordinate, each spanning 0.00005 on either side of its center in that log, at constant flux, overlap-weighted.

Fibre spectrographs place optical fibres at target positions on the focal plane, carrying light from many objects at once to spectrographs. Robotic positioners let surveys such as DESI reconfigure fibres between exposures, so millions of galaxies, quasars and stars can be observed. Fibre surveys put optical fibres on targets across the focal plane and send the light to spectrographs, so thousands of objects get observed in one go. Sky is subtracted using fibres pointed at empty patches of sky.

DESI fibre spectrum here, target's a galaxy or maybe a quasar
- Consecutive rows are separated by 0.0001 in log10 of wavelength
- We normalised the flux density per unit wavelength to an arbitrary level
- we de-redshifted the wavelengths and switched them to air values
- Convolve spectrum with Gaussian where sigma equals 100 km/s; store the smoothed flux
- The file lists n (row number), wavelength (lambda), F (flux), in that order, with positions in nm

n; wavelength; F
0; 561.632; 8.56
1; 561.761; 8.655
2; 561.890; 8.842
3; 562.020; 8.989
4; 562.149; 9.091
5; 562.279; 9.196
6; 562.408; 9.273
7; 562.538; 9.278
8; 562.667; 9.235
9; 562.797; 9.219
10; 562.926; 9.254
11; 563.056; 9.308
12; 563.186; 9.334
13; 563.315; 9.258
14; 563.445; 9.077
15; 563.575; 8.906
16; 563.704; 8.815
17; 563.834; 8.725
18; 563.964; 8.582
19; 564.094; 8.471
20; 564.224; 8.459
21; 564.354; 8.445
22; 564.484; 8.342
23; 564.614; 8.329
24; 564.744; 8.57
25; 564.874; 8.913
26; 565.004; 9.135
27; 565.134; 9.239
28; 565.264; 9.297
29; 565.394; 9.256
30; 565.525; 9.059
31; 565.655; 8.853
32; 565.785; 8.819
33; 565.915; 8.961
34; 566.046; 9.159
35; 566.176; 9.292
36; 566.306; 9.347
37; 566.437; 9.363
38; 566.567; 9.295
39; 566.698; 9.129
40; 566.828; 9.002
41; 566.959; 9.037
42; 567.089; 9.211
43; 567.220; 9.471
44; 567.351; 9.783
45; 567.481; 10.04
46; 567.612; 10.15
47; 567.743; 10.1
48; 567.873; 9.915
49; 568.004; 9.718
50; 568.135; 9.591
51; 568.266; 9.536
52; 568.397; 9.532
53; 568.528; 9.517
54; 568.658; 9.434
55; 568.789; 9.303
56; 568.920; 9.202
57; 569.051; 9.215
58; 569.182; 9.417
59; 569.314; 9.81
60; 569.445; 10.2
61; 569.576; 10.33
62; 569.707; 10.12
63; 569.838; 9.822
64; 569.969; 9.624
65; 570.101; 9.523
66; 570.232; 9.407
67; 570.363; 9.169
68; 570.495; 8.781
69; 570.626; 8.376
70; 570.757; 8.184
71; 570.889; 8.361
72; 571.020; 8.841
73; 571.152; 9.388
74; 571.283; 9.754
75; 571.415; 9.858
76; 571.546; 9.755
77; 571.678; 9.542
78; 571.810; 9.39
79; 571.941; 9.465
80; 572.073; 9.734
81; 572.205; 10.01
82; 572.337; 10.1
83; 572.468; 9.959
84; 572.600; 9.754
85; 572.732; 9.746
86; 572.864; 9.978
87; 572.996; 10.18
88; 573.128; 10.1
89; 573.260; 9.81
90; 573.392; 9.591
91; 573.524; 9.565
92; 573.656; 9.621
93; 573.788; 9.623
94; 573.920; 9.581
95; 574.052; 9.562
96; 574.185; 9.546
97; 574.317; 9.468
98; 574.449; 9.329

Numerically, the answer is 0.12 nm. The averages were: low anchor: 9.72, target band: 9.3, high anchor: 9.86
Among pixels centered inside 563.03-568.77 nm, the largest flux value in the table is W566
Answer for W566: 10.15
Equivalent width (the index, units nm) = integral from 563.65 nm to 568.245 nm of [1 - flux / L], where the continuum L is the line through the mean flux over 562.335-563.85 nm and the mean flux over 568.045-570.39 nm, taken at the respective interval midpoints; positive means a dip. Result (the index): 0.11 nm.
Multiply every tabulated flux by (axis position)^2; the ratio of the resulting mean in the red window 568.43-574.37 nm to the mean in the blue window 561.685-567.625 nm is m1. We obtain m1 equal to 1.08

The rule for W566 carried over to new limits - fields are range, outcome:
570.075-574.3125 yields 10.18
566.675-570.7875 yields 10.33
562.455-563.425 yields 9.334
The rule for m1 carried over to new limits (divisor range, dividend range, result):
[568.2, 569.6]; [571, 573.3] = 1.03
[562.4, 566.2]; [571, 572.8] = 1.11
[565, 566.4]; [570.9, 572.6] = 1.08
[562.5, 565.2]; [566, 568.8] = 1.08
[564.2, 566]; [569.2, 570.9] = 1.08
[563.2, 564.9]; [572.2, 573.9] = 1.17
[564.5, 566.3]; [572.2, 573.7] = 1.13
